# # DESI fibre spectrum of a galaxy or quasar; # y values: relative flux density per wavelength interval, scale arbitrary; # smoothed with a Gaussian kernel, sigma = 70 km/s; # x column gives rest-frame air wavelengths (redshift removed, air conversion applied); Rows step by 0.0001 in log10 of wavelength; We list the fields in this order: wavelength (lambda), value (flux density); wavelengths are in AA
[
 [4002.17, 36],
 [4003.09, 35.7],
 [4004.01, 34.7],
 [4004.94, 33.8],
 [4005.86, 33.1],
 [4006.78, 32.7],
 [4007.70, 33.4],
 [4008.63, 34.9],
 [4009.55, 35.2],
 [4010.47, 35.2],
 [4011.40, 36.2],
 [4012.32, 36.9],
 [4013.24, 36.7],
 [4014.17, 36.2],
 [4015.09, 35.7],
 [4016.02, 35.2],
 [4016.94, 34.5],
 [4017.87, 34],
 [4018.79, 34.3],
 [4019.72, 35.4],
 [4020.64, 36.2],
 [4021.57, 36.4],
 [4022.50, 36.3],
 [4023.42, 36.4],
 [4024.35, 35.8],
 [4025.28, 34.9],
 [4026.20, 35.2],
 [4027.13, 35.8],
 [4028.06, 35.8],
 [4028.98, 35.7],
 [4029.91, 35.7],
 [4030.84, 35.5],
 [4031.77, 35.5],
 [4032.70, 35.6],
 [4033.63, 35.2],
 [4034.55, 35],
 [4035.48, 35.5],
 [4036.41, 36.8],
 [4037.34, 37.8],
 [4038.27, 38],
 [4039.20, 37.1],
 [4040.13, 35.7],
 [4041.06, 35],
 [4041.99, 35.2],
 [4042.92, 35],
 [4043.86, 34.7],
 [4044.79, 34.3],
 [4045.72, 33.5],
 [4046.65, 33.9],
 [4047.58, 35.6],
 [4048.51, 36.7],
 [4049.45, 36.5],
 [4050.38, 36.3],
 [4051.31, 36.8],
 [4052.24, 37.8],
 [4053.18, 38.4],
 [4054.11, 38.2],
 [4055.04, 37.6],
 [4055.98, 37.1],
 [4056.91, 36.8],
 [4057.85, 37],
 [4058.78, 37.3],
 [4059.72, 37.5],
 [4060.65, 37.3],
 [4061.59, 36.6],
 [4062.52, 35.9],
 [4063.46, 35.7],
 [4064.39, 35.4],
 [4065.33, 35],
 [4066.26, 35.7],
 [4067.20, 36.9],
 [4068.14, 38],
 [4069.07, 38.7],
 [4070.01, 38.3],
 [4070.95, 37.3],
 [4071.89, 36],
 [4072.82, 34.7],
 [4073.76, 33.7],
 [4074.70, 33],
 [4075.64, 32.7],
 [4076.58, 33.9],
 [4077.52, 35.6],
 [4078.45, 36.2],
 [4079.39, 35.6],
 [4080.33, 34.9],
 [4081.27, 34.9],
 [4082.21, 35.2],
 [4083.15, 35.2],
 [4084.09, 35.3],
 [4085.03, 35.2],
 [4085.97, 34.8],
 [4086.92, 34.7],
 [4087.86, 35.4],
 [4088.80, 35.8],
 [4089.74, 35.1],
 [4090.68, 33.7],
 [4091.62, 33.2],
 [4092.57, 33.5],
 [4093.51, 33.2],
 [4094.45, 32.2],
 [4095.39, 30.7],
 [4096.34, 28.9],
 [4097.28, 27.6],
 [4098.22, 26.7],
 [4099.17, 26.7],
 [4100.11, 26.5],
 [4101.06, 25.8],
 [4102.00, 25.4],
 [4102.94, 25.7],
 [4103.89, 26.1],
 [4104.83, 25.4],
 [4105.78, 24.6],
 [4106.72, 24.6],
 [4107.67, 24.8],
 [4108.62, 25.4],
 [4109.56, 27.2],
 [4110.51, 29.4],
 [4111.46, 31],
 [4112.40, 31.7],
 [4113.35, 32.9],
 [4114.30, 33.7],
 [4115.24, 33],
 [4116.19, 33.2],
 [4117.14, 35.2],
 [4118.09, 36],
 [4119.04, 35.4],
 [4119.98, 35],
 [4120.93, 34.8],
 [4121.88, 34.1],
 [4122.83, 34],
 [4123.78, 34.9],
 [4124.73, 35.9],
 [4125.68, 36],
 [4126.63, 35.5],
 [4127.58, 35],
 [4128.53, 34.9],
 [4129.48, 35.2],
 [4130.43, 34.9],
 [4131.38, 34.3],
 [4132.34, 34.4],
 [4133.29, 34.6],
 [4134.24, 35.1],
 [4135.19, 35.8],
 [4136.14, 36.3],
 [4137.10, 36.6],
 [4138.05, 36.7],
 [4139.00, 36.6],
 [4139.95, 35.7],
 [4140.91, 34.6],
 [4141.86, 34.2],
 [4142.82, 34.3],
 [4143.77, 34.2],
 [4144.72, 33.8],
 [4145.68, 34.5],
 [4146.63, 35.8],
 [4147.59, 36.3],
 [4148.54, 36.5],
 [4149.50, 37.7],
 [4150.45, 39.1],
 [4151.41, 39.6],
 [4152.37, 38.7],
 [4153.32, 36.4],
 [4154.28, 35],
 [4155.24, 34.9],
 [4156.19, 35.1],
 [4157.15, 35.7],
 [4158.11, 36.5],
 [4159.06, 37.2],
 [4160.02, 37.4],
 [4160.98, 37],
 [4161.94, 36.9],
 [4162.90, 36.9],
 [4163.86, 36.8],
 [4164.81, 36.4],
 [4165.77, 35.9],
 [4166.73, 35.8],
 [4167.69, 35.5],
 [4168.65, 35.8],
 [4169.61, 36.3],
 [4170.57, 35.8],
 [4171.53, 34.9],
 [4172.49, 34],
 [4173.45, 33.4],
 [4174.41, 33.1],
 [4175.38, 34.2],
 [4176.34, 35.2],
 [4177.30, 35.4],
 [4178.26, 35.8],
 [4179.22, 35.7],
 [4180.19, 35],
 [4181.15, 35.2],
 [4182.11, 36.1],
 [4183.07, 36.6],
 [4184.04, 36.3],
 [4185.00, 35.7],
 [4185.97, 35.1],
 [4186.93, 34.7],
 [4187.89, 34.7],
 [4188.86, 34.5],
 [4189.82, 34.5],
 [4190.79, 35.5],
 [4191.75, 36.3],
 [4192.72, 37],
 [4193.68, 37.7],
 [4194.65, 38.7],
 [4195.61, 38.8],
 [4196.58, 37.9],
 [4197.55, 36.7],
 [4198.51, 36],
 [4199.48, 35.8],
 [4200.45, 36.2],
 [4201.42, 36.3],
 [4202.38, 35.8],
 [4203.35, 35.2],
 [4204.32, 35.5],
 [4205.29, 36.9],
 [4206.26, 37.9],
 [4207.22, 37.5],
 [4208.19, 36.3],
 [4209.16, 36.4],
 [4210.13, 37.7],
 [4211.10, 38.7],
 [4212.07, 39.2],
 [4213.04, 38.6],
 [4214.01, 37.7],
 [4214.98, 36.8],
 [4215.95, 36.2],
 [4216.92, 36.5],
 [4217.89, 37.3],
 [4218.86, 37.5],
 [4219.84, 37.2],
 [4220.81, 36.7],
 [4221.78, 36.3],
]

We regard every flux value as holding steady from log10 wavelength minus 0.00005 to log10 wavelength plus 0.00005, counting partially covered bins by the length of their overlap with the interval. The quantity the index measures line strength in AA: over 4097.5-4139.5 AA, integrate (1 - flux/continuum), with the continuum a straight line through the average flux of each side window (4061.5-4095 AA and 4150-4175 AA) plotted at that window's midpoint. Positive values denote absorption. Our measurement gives 4.3 AA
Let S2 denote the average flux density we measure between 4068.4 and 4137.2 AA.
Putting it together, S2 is 32.9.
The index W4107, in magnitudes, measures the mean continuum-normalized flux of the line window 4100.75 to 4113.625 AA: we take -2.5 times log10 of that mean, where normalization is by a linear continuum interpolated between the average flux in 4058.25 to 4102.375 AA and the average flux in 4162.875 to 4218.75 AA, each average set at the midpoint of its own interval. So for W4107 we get 0.26 mag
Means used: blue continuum 34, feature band 27.1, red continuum 36.2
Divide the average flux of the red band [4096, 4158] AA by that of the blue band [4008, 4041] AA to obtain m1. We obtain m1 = 0.9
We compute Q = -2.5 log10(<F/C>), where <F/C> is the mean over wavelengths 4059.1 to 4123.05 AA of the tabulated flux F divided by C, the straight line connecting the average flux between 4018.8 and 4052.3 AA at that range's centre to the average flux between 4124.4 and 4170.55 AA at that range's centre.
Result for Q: 0.09 mag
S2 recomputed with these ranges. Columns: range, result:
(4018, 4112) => 34.1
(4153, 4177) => 35.7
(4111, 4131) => 34.4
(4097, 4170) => 33.7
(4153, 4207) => 35.9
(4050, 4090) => 36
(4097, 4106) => 26.1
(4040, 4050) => 35.1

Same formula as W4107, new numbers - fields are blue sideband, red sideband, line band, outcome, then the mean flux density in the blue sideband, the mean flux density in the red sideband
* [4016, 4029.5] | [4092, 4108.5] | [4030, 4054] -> -0.08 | 35.5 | 27.5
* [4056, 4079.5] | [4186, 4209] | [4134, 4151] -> 0.01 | 36.1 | 36.4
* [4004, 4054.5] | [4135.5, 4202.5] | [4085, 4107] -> 0.19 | 35.6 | 36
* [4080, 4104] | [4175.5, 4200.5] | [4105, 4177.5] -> -0.02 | 31.7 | 36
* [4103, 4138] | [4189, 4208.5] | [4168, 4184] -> 0.01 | 32.7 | 36.6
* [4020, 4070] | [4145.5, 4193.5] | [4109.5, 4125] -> 0.08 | 36.2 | 35.9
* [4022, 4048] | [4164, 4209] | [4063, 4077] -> 0.00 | 35.6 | 35.9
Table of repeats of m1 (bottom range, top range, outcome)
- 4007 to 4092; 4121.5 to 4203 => 1.00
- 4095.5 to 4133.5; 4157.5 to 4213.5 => 1.16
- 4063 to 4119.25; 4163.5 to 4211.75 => 1.11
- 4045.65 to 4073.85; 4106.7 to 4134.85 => 0.91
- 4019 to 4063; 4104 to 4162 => 0.95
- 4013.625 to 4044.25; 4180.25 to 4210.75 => 1.02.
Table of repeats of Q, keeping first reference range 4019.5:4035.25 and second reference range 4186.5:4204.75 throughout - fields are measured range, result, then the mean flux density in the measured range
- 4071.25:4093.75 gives 0.04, 34.7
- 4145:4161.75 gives -0.02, 36.6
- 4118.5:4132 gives 0.03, 35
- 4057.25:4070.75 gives -0.03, 36.8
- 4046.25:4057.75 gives -0.03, 36.8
